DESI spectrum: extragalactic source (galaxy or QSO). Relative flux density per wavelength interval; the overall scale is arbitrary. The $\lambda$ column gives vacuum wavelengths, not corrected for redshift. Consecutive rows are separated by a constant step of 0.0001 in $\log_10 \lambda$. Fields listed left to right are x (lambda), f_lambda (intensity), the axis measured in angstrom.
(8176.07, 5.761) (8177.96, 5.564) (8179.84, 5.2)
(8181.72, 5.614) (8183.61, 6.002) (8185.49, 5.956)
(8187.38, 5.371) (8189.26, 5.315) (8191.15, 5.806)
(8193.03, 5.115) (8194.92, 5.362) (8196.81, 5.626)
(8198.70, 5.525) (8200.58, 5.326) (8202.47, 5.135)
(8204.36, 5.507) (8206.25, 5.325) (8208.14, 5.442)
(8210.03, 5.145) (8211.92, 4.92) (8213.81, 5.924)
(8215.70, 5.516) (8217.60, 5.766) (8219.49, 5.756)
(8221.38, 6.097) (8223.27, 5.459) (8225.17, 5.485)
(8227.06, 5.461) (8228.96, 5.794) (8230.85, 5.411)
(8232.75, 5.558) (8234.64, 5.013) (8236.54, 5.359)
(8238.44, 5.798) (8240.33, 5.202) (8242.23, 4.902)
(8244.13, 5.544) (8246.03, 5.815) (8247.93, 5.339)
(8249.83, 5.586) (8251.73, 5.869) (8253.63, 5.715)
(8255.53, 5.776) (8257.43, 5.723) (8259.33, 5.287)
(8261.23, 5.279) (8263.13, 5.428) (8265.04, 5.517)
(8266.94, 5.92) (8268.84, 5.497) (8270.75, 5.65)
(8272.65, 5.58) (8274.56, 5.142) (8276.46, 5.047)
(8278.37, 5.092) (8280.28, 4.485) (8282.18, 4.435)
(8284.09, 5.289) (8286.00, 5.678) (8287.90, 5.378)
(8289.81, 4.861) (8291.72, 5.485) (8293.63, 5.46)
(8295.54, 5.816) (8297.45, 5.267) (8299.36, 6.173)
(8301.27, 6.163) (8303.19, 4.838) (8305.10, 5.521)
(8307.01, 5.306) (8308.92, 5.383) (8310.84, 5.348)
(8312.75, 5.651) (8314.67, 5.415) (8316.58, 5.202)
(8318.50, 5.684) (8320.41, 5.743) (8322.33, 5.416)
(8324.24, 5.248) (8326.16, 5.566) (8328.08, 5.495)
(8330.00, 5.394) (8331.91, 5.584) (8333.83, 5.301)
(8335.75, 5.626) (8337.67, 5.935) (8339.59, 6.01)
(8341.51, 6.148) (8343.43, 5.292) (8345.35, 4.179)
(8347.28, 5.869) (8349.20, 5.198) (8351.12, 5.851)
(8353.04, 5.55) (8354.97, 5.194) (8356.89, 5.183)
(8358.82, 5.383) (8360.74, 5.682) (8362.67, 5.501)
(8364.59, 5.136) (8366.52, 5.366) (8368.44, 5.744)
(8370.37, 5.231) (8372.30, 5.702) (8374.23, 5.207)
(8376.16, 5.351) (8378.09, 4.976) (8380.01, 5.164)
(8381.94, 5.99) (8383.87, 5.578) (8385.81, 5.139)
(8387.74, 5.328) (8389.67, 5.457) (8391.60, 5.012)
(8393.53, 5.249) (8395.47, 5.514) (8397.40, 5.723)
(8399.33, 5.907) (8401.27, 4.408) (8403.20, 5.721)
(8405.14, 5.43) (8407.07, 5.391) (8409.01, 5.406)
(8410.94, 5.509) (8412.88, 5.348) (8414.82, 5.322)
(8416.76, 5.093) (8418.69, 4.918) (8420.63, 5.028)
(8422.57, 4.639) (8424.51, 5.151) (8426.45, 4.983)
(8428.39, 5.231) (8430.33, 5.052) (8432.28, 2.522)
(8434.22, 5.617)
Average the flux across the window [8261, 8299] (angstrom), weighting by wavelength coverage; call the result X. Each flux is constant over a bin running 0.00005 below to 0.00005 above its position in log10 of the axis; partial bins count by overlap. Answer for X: 5.33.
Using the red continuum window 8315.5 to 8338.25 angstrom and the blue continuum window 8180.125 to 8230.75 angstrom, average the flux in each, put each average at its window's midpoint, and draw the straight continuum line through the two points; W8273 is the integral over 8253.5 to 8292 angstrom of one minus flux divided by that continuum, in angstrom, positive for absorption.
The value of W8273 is 1.3 angstrom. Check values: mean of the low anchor 5.52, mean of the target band 5.34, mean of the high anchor 5.51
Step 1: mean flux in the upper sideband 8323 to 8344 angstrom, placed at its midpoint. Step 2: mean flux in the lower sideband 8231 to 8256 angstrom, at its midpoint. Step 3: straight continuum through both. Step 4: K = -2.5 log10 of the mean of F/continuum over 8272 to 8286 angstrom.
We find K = 0.101 mag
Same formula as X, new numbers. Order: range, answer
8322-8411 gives 5.43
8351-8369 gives 5.44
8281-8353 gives 5.46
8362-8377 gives 5.4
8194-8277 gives 5.49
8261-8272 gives 5.57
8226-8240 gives 5.47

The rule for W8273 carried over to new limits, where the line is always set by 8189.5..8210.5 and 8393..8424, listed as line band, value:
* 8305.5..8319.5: -0.3 angstrom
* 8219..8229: -0.5 angstrom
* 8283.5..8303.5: -0.6 angstrom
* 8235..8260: -0.7 angstrom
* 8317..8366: -1.5 angstrom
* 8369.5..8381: 0.1 angstrom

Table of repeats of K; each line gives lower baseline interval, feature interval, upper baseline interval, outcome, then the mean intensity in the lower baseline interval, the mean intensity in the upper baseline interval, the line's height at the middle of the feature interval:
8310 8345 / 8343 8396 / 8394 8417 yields 0.02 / 5.54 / 5.4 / 5.46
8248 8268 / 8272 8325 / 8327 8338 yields 0.04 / 5.6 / 5.53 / 5.56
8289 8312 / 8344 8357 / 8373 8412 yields 0.03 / 5.47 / 5.38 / 5.42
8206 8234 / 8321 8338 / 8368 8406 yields -0.01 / 5.54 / 5.39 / 5.44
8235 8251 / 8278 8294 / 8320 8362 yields 0.07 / 5.43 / 5.49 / 5.46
